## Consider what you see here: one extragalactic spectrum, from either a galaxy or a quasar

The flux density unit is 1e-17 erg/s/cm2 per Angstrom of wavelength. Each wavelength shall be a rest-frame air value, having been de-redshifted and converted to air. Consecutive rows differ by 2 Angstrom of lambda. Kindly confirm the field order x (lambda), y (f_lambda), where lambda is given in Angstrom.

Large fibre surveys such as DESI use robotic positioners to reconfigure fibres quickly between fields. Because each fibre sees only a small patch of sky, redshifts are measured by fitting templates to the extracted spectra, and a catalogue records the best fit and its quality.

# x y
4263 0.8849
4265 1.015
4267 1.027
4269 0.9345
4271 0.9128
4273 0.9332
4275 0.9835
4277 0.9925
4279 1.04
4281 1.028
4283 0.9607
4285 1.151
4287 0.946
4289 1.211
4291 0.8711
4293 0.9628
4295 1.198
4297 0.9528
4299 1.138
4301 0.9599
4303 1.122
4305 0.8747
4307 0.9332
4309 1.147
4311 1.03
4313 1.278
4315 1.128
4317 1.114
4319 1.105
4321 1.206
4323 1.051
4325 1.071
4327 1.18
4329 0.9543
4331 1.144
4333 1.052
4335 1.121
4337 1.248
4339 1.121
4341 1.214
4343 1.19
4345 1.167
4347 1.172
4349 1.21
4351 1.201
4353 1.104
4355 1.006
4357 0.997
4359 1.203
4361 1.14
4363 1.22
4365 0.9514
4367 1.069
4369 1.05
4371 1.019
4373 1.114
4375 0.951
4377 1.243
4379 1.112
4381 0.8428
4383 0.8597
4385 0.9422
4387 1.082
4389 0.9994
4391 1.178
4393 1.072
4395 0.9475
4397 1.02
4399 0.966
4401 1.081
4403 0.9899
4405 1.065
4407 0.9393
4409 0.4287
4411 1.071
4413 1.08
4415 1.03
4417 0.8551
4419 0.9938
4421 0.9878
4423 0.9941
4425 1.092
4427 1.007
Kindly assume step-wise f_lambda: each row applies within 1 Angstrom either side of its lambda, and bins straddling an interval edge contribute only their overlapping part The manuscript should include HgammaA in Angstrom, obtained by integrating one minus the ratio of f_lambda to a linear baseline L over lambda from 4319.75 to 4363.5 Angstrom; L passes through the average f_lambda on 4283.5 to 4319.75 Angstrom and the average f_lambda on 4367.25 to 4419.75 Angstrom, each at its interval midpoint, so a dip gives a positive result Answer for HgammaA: -4.3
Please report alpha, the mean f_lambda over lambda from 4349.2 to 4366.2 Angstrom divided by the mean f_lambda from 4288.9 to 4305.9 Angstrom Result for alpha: 1.08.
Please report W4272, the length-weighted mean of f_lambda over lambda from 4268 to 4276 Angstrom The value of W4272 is 0.941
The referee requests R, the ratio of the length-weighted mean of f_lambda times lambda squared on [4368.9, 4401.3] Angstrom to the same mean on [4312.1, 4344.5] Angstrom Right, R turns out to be 0.9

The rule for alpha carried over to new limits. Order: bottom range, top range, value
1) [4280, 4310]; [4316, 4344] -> 1.09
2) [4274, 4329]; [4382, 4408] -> 0.95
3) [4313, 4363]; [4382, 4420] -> 0.86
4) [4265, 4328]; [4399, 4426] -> 0.93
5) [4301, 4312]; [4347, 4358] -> 1.09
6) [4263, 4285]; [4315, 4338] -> 1.13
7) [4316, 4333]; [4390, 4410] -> 0.88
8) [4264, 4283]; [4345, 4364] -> 1.16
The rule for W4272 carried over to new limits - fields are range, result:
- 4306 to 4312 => 1.04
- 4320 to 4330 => 1.09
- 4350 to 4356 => 1.1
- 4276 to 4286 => 1.03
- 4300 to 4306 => 0.986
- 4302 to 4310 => 1.02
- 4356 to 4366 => 1.1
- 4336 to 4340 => 1.18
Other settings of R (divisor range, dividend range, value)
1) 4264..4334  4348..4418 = 1.02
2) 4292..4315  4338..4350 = 1.14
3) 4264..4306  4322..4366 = 1.14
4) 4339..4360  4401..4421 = 0.85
